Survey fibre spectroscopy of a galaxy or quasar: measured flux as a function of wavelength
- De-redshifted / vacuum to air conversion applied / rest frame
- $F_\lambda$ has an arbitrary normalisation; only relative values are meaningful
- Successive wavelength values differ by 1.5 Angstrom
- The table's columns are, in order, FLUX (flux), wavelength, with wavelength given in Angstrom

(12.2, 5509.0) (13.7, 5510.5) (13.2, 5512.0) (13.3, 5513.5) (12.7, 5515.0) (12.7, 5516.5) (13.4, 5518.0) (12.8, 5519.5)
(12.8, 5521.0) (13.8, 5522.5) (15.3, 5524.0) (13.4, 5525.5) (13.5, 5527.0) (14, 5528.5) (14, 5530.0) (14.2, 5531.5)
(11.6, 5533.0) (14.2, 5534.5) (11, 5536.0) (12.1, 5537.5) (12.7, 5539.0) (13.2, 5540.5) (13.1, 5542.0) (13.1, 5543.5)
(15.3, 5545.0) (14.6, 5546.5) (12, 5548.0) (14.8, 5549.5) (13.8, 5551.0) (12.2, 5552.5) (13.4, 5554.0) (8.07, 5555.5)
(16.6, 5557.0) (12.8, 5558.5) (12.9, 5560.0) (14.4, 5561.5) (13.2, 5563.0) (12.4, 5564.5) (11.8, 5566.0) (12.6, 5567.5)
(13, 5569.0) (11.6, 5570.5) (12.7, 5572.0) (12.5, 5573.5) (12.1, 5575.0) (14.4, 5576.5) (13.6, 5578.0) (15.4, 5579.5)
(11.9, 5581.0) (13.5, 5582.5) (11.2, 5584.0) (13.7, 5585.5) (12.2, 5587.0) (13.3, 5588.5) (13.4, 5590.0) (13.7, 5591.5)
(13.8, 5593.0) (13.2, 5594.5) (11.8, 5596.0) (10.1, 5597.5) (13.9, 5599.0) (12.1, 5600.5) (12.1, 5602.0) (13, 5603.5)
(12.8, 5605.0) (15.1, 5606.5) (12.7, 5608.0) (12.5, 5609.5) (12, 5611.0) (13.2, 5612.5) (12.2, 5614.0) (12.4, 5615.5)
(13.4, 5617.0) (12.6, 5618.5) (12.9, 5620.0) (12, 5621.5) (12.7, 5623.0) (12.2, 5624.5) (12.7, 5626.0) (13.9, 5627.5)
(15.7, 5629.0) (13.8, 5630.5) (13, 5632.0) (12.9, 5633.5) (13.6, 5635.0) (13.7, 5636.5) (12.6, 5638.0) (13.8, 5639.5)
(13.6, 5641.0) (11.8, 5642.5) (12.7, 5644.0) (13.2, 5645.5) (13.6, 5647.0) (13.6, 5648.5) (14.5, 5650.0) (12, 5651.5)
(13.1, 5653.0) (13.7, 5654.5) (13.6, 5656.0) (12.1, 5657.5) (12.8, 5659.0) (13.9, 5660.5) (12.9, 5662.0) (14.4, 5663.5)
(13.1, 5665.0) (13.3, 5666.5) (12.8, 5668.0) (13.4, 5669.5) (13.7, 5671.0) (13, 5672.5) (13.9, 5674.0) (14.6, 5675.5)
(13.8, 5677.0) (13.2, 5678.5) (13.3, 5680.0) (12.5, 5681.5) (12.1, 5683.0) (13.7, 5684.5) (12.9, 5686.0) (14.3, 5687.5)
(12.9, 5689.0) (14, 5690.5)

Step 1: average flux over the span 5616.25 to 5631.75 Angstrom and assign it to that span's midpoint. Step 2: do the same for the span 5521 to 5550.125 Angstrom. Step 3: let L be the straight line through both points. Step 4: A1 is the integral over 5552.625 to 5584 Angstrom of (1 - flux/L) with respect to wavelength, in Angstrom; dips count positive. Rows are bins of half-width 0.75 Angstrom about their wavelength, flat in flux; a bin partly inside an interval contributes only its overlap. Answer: 1.1 Angstrom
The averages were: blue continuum 13.4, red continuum 13.2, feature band 12.9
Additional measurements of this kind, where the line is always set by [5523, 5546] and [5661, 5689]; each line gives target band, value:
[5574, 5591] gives 0.3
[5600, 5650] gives 1.2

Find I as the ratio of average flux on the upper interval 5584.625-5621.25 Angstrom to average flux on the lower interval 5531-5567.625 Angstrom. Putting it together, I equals 1.0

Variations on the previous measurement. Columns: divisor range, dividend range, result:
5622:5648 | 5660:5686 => 1.01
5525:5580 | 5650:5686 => 1.01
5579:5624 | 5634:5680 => 1.04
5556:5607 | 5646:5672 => 1.03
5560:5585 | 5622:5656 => 1.03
